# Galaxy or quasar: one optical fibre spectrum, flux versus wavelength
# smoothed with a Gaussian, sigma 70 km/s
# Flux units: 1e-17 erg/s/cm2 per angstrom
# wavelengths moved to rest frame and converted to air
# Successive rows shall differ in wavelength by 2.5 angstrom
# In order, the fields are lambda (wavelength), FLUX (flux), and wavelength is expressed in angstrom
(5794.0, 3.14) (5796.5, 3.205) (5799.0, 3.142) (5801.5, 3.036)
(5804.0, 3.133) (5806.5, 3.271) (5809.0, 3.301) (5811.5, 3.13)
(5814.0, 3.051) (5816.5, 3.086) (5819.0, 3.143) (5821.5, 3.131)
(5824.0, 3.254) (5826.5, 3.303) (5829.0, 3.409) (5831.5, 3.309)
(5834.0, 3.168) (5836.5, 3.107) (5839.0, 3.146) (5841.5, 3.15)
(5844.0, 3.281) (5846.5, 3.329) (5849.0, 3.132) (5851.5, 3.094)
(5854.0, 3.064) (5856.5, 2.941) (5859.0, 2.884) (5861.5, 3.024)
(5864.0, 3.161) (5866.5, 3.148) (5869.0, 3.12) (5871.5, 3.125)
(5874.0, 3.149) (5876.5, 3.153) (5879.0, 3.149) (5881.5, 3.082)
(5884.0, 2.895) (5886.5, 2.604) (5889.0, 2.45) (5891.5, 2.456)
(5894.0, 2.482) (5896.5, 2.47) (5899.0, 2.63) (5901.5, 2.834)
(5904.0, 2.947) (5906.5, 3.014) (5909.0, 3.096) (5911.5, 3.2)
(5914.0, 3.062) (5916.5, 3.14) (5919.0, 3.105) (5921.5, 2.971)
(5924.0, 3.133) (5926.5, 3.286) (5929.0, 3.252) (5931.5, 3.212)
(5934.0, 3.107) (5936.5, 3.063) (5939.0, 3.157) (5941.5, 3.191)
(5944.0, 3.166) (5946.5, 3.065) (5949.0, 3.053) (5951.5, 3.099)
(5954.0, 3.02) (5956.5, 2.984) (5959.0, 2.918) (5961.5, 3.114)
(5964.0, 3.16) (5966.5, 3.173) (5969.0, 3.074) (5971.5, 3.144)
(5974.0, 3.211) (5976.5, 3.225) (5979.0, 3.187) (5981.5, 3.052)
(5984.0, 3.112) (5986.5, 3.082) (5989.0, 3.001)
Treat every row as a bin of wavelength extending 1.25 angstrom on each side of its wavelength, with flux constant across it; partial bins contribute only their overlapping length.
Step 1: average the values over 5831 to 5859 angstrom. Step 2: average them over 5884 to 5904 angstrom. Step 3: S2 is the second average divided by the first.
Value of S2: 0.8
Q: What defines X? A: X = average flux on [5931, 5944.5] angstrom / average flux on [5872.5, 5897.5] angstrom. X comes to 1.12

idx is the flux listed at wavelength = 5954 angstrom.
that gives 3.02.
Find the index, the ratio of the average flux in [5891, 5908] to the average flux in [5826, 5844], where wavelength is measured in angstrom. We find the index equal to 0.84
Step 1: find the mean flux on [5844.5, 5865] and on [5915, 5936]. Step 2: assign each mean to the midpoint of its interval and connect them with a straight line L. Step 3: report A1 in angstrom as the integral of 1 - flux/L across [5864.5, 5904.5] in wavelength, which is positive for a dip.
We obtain 3.2 angstrom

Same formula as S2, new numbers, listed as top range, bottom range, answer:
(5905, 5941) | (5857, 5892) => 1.05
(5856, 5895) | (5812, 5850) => 0.92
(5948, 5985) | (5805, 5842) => 0.97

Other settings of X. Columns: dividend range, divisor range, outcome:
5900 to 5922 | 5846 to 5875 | 0.98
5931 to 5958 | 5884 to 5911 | 1.14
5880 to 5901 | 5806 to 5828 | 0.83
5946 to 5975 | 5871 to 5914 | 1.08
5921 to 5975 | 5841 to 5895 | 1.04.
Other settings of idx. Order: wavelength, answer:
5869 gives 3.12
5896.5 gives 2.47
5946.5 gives 3.065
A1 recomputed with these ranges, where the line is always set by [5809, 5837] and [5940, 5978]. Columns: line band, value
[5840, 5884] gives 0.84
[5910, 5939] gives -0.09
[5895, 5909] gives 1.53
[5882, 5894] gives 2.04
